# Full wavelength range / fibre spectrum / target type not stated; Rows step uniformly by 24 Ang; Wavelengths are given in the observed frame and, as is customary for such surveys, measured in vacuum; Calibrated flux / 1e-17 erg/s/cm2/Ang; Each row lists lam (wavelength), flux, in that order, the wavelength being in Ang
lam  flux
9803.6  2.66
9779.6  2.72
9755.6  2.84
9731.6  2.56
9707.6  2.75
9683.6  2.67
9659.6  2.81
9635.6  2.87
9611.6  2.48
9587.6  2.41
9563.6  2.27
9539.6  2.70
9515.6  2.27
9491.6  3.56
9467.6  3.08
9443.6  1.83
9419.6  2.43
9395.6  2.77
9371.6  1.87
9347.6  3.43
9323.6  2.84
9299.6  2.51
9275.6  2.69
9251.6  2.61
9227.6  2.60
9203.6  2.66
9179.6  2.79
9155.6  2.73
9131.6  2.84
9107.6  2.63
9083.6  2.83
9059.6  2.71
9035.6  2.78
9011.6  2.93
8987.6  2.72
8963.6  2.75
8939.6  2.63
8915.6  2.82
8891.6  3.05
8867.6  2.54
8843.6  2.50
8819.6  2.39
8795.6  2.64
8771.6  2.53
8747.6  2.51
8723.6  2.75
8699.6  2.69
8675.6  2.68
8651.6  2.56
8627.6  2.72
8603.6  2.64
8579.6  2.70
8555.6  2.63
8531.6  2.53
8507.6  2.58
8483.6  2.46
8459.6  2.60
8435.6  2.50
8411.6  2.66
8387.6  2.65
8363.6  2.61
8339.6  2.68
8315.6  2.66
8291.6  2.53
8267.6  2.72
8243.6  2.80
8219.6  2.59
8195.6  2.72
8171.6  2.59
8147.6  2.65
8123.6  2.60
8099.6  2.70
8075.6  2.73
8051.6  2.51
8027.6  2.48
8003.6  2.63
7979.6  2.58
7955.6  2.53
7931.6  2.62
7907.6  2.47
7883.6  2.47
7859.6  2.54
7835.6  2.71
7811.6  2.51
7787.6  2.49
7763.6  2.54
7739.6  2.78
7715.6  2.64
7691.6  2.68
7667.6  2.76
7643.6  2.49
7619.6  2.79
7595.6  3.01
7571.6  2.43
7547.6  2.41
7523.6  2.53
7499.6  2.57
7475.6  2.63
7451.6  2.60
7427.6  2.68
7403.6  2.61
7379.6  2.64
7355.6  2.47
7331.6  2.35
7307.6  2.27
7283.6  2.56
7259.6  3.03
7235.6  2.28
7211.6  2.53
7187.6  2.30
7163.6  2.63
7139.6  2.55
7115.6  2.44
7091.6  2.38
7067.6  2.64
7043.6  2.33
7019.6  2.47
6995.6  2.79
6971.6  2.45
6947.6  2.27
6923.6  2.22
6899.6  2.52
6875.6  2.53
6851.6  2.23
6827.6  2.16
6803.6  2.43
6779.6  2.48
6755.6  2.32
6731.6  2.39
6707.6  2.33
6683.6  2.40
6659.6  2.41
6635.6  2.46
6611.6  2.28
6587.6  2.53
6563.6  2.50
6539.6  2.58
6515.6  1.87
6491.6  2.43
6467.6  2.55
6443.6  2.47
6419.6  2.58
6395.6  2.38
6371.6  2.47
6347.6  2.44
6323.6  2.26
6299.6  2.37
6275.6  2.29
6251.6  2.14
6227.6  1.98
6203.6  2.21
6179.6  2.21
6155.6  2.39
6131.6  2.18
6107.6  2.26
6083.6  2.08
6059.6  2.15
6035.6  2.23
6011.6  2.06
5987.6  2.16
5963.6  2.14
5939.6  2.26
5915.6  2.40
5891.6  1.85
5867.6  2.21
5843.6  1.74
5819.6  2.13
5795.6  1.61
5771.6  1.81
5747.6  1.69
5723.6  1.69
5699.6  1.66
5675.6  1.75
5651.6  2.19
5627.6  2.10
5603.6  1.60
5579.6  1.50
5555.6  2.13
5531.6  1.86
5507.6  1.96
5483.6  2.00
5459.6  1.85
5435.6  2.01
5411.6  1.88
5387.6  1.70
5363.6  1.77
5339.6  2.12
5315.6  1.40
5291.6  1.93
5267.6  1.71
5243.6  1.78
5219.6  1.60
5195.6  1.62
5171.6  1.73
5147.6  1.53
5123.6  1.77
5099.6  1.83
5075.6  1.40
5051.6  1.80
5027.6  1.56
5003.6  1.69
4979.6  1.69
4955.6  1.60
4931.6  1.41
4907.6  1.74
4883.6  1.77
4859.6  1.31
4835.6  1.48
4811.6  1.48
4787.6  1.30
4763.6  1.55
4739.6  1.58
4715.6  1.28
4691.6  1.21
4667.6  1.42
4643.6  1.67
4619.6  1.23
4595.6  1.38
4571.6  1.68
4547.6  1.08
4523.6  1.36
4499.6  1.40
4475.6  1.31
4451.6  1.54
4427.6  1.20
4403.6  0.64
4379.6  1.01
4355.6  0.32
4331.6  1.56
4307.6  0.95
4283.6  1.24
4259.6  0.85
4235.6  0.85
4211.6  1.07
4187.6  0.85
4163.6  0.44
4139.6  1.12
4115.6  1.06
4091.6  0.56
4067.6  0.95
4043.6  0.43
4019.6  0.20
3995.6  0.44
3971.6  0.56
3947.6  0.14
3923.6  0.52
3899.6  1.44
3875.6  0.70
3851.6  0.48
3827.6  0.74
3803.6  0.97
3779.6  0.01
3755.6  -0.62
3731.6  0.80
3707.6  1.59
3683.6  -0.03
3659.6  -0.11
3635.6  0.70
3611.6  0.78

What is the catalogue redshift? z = 0.105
